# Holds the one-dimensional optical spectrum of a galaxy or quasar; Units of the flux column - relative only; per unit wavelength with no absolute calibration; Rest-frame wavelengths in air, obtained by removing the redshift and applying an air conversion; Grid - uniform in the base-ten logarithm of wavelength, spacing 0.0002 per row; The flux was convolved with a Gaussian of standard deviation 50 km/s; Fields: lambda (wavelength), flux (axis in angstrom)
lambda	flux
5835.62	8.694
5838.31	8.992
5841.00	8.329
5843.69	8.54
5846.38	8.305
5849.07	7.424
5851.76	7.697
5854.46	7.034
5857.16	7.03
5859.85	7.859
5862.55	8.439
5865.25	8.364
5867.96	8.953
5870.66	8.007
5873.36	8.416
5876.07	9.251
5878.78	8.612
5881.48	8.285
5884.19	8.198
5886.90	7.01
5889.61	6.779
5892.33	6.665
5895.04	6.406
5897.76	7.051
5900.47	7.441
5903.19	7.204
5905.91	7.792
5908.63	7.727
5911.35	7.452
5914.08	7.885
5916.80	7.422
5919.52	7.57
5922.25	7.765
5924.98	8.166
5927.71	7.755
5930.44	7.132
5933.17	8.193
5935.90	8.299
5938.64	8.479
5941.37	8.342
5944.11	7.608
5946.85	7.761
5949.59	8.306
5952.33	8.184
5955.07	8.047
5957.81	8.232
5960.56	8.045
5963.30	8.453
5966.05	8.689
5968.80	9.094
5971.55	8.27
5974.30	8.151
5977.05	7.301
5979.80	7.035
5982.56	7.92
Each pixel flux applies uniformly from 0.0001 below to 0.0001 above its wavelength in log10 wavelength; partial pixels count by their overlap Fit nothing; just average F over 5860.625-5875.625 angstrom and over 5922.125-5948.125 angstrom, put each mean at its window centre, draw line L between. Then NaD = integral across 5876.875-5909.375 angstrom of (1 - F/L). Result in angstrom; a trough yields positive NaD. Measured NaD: 3.22 angstrom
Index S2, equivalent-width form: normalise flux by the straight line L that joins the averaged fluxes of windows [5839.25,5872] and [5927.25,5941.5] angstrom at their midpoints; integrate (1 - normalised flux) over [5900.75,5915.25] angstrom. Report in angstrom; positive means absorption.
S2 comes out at 0.8 angstrom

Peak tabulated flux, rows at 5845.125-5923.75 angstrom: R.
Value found 9.251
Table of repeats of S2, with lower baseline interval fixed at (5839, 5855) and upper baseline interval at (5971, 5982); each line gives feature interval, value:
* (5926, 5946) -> -0.5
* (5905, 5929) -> 0.3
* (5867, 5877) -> -0.9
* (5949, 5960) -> -0.7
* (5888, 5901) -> 1.7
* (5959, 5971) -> -1.3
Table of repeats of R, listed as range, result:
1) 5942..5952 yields 8.306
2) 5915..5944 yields 8.479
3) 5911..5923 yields 7.885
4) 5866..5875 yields 8.953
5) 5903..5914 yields 7.792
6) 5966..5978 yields 9.094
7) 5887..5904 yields 7.441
